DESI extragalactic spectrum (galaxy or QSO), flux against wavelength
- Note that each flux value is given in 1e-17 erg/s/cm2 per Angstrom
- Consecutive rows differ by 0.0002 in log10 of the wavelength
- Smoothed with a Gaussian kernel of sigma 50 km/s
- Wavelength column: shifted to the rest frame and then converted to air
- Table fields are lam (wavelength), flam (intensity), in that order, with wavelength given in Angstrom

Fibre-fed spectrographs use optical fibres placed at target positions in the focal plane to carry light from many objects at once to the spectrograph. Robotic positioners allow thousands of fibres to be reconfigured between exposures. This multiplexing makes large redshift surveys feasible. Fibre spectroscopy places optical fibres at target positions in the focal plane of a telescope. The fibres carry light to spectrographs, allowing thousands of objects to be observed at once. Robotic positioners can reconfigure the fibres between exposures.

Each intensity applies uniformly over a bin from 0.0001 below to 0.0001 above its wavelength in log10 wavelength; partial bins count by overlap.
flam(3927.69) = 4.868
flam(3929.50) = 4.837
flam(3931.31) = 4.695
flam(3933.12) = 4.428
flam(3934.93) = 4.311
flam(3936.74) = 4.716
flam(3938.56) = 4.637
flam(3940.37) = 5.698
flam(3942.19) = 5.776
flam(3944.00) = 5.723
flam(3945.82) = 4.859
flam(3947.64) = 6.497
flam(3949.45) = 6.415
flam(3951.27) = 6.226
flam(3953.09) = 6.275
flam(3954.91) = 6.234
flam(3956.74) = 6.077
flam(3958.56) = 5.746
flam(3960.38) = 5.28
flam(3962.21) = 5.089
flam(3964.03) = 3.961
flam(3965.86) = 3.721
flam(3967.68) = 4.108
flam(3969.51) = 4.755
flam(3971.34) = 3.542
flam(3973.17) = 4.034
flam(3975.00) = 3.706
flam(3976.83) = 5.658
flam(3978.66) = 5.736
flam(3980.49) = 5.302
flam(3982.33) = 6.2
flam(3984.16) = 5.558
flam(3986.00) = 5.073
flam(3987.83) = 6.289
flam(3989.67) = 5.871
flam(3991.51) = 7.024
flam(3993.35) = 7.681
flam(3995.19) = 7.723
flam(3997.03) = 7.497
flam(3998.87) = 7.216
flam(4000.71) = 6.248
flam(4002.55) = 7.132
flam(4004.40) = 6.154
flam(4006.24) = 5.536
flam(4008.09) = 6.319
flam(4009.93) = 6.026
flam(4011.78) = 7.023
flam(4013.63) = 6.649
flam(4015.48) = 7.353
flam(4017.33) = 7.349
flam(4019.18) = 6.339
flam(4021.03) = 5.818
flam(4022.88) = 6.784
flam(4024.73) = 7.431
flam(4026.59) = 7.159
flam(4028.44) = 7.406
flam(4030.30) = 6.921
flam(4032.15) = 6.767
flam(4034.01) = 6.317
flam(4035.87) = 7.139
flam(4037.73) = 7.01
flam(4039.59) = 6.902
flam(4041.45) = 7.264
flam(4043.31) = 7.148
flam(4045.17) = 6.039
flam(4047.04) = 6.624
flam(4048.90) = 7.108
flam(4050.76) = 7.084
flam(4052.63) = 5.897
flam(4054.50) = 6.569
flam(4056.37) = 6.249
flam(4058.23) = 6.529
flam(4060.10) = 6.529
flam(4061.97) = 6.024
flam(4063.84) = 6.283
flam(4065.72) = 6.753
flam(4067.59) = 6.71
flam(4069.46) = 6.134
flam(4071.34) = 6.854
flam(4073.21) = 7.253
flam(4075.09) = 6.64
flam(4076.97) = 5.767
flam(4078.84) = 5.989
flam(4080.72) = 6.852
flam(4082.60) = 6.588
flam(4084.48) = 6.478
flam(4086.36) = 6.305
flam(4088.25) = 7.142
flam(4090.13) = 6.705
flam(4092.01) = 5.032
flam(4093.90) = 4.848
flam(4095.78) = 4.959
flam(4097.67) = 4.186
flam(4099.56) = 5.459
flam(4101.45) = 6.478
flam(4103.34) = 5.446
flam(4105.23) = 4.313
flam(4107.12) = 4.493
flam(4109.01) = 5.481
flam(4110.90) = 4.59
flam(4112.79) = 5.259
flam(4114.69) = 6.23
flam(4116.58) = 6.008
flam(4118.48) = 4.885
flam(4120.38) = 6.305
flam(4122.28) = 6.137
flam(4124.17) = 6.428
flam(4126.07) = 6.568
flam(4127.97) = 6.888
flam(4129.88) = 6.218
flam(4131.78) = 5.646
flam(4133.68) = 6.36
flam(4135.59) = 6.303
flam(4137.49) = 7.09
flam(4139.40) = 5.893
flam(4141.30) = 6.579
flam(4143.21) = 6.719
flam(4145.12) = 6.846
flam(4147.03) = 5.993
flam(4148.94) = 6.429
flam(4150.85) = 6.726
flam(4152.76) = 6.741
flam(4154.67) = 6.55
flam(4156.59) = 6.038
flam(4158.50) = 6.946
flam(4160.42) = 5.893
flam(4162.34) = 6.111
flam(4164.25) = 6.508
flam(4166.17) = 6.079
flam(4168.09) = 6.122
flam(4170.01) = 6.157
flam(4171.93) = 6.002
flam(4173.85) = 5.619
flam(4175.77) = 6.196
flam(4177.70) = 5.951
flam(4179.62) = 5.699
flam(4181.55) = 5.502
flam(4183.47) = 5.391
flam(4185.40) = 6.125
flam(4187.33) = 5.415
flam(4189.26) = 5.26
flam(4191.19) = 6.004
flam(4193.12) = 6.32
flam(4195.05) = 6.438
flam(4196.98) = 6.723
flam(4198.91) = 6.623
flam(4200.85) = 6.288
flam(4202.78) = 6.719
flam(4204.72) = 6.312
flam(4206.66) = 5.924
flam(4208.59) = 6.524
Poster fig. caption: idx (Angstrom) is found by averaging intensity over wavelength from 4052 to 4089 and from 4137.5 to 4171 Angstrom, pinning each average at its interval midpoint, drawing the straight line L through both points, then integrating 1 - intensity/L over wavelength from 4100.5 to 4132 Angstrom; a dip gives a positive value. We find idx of 3.4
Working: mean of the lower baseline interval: 6.48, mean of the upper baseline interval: 6.39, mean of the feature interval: 5.73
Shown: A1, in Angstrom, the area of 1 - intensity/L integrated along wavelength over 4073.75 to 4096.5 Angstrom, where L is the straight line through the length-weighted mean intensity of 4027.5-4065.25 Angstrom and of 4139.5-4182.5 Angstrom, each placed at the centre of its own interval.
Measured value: 1.4 Angstrom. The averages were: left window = 6.69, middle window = 6.14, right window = 6.24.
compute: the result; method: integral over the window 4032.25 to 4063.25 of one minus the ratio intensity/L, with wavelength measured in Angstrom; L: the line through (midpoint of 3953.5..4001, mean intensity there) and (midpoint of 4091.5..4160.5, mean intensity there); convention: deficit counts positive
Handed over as -4.9 Angstrom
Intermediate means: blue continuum 5.59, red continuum 5.93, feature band 6.65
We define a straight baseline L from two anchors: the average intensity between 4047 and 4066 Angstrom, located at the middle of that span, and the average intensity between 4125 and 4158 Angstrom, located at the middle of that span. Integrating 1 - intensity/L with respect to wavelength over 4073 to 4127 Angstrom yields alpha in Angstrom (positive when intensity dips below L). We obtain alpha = 5.63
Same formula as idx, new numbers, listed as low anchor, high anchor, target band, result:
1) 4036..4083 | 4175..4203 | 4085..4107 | 3.2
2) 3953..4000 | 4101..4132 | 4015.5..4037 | -4.8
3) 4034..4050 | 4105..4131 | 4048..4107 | 2.0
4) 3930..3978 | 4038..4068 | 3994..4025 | -4.2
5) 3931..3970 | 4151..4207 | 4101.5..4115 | 1.6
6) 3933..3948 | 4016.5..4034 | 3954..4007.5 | 2.9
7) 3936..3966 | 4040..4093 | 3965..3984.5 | 3.4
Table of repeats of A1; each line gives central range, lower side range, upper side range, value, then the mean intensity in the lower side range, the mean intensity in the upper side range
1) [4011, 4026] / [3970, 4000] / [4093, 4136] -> -2.69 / 5.87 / 5.62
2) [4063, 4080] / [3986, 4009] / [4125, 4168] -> 0.11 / 6.66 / 6.41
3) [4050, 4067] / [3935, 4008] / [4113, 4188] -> -1.50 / 5.66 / 6.18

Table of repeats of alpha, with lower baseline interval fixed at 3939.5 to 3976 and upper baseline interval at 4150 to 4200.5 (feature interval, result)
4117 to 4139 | -1.2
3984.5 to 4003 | -4.8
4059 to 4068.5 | -1.4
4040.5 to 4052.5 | -2.7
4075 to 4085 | -1.1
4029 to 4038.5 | -2.3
